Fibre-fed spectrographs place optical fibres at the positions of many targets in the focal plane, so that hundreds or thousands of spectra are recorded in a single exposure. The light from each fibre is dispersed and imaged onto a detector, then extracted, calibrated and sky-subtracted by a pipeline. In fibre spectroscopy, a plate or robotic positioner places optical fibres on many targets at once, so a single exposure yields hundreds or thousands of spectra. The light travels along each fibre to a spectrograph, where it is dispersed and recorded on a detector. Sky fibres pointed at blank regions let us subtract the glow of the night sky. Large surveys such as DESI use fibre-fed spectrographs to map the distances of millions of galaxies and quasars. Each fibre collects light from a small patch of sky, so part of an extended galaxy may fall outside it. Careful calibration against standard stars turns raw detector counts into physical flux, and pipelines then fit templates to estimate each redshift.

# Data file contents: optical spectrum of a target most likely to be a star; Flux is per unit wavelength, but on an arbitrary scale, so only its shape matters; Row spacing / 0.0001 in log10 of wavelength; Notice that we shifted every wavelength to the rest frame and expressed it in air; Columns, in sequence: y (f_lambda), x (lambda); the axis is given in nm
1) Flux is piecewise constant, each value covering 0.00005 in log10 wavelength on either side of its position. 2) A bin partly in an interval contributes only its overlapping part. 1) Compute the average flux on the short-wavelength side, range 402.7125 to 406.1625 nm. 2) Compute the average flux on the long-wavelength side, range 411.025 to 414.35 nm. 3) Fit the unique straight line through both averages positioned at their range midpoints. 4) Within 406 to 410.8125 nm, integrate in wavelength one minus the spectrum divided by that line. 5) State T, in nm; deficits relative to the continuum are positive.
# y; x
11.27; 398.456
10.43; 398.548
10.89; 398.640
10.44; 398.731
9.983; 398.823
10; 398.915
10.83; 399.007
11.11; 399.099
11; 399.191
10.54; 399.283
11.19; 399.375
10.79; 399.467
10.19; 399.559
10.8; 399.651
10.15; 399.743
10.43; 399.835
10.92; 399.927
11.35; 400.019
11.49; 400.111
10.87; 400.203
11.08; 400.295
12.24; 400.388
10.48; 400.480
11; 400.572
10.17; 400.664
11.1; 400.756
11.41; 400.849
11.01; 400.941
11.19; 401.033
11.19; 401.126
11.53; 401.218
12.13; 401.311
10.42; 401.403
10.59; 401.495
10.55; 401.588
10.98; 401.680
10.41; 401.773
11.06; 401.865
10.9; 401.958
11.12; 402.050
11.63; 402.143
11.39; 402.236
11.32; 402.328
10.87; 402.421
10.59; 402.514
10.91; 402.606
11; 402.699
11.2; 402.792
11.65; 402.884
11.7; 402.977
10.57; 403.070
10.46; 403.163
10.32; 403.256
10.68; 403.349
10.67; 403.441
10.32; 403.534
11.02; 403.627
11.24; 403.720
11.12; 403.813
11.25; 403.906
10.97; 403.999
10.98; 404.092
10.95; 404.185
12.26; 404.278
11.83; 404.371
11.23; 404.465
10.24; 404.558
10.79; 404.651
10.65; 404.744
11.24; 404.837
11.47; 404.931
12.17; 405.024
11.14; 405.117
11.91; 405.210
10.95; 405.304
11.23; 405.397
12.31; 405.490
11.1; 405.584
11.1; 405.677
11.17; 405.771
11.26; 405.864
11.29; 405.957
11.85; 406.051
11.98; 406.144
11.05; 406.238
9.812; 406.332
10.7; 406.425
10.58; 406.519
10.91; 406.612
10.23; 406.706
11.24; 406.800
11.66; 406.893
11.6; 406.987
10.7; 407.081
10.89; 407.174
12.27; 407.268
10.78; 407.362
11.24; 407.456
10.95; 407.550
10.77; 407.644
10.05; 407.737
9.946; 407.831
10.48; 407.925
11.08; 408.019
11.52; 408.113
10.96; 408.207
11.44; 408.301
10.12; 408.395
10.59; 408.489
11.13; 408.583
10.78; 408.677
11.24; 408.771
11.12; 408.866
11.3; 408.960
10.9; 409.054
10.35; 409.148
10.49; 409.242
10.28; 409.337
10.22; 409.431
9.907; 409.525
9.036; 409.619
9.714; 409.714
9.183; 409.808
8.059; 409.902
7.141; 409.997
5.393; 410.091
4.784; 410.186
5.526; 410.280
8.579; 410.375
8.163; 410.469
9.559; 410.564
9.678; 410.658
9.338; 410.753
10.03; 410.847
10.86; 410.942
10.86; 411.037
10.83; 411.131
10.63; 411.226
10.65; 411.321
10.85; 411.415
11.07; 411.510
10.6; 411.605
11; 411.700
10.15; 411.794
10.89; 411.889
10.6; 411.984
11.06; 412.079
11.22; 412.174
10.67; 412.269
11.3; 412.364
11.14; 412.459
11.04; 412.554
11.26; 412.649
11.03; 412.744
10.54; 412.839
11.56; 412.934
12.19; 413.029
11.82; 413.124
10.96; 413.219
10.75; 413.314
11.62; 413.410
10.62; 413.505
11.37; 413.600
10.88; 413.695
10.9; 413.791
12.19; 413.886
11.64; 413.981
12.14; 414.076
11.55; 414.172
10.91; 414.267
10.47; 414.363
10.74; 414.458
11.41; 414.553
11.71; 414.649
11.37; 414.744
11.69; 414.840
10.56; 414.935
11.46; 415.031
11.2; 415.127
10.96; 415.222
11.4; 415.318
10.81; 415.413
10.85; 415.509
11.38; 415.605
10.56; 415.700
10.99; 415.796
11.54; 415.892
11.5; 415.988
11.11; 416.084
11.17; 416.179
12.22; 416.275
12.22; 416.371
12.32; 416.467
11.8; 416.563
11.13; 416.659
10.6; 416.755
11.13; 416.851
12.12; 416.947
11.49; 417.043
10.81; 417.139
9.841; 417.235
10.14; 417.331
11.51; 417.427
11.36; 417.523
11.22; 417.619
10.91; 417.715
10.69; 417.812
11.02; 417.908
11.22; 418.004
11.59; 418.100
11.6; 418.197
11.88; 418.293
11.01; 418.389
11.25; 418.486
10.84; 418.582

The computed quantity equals 0.435 nm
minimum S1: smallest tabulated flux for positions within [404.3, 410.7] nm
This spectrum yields 4.784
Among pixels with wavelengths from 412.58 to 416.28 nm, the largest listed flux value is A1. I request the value 12.22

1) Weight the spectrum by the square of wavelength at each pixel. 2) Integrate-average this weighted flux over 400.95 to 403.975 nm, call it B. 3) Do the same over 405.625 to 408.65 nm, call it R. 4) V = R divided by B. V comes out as 1.0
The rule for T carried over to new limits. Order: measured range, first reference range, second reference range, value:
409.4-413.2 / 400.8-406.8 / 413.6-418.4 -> 0.42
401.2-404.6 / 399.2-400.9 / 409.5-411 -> -0.27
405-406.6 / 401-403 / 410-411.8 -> -0.14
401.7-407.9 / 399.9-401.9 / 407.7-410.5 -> -0.41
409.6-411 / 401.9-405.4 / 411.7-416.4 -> 0.35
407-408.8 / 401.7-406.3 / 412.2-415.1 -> 0.05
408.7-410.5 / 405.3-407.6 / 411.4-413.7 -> 0.33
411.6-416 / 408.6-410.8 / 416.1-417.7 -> -0.33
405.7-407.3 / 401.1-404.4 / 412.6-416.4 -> 0.00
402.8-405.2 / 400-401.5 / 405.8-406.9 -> 0.00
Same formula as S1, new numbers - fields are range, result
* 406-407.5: 9.812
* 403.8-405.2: 10.24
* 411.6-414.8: 10.15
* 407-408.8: 9.946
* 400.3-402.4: 10.17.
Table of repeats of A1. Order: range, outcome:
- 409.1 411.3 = 10.86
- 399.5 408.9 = 12.31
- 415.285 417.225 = 12.32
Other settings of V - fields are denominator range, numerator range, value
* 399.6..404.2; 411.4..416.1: 1.08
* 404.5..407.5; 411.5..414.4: 1.03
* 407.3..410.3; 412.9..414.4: 1.17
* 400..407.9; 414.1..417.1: 1.08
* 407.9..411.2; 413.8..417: 1.20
